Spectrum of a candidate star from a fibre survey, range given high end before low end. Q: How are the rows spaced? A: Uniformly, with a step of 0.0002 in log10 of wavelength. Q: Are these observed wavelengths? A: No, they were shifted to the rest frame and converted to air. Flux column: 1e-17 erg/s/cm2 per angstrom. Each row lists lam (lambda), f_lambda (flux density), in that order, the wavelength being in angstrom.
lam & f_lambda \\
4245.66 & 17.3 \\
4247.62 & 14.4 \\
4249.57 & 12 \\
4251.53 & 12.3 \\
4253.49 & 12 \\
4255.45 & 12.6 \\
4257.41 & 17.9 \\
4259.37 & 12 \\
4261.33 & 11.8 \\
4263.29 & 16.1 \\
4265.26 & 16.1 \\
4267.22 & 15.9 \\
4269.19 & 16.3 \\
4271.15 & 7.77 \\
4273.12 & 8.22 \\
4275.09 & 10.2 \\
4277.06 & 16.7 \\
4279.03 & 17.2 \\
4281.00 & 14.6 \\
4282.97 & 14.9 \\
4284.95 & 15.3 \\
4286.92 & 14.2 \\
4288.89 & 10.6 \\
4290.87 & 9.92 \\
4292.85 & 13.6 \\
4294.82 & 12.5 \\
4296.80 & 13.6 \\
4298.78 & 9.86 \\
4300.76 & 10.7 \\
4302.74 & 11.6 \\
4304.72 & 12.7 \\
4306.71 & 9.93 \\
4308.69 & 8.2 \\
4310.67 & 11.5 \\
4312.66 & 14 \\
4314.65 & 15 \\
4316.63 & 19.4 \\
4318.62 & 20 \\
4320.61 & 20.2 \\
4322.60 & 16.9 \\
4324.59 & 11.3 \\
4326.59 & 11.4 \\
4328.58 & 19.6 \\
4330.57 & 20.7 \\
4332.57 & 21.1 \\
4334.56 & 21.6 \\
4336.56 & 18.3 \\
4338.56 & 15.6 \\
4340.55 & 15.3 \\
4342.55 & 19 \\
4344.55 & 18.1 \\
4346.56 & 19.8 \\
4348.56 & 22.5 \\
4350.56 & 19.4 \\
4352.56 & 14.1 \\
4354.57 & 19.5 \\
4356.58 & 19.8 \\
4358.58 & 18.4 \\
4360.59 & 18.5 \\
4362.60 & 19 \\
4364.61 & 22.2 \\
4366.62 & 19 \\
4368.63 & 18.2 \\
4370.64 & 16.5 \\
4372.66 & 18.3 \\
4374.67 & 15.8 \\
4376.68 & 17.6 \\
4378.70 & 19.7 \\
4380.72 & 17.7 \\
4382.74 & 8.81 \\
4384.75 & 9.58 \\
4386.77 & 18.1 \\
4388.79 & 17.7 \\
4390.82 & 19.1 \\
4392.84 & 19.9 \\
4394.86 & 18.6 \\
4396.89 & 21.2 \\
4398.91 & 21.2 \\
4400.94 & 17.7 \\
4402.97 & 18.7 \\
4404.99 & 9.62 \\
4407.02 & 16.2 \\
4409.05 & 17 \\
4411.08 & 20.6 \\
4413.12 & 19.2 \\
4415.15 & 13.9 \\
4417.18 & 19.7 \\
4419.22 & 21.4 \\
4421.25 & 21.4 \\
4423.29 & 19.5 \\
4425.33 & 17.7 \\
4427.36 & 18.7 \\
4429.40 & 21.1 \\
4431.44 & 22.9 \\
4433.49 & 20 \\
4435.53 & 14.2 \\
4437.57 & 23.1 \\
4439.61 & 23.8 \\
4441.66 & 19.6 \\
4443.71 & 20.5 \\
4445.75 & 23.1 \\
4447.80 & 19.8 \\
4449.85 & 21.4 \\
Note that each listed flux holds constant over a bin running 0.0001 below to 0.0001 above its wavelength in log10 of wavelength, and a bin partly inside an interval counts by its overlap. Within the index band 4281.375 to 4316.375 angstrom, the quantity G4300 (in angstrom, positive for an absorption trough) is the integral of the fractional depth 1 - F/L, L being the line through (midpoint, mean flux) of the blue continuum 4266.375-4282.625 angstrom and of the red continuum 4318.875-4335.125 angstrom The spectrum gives 6.7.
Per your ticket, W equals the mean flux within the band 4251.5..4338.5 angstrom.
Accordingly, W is 14.3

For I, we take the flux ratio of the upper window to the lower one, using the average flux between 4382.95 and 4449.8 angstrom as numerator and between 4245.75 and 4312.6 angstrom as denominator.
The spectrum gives 1.46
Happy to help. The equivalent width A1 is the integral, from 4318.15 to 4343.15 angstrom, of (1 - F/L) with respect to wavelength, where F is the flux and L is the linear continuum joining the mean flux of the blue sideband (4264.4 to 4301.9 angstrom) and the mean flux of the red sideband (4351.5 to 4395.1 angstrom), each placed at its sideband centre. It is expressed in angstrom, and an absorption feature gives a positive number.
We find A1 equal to -3.7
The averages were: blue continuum 13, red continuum 17.5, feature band 17.7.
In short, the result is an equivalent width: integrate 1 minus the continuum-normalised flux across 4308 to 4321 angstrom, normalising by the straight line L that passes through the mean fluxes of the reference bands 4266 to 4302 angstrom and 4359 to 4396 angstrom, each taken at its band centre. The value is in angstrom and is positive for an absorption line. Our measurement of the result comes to -0.9 angstrom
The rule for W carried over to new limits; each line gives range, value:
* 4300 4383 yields 16.9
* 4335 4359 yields 18.4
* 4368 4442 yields 18.2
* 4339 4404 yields 18.1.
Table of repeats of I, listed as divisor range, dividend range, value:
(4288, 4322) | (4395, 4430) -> 1.40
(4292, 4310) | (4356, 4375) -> 1.64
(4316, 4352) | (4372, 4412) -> 0.94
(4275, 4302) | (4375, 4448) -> 1.40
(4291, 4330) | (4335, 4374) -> 1.34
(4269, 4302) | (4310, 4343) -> 1.36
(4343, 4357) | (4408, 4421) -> 0.99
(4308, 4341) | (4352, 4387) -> 1.04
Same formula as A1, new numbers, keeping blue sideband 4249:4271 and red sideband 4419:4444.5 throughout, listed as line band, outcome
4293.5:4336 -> 3.0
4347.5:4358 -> -1.0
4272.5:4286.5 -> 0.6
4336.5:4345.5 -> -0.1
